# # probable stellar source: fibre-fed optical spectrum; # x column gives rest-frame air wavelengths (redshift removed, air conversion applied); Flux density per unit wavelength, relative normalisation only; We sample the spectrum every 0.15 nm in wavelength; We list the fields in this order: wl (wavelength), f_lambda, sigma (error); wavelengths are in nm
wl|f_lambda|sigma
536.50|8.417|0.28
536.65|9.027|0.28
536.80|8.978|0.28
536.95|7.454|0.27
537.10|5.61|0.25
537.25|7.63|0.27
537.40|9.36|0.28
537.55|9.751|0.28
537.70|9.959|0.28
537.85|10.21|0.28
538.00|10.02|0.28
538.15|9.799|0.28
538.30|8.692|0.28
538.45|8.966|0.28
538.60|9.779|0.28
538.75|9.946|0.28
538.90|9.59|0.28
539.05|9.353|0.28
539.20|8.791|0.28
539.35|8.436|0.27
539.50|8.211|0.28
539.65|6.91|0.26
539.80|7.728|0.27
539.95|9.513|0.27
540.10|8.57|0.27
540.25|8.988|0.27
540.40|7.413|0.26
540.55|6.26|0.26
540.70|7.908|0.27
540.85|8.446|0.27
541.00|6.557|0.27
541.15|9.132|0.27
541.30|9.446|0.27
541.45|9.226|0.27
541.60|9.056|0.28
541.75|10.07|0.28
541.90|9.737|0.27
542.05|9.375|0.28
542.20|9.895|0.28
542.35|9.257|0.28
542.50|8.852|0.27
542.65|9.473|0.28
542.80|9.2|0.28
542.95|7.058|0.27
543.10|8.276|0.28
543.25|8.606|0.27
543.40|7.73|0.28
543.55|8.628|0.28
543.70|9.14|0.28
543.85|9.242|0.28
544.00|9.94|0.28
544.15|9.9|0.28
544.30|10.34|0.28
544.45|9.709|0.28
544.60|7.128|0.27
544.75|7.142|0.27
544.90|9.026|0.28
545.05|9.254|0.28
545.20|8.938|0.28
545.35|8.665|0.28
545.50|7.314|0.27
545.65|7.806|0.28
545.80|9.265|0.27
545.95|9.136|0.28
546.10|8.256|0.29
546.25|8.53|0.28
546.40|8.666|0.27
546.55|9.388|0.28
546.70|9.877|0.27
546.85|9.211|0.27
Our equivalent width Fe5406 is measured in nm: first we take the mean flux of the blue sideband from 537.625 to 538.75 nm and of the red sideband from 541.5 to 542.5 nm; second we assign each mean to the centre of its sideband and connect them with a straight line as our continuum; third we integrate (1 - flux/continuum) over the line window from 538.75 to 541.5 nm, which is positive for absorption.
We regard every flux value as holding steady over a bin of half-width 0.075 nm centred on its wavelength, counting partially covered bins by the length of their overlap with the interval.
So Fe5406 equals 0.34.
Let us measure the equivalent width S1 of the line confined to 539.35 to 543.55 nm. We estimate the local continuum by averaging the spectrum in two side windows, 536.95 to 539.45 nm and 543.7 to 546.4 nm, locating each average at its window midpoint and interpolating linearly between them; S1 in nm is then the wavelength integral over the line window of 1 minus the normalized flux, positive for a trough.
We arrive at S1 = 0.18 nm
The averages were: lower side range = 9.06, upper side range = 8.81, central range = 8.55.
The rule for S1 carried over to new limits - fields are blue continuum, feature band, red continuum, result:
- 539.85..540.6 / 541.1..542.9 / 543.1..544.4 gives -0.14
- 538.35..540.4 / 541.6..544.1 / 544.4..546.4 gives -0.13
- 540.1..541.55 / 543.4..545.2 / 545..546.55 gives -0.11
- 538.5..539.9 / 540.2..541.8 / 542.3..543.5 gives 0.05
